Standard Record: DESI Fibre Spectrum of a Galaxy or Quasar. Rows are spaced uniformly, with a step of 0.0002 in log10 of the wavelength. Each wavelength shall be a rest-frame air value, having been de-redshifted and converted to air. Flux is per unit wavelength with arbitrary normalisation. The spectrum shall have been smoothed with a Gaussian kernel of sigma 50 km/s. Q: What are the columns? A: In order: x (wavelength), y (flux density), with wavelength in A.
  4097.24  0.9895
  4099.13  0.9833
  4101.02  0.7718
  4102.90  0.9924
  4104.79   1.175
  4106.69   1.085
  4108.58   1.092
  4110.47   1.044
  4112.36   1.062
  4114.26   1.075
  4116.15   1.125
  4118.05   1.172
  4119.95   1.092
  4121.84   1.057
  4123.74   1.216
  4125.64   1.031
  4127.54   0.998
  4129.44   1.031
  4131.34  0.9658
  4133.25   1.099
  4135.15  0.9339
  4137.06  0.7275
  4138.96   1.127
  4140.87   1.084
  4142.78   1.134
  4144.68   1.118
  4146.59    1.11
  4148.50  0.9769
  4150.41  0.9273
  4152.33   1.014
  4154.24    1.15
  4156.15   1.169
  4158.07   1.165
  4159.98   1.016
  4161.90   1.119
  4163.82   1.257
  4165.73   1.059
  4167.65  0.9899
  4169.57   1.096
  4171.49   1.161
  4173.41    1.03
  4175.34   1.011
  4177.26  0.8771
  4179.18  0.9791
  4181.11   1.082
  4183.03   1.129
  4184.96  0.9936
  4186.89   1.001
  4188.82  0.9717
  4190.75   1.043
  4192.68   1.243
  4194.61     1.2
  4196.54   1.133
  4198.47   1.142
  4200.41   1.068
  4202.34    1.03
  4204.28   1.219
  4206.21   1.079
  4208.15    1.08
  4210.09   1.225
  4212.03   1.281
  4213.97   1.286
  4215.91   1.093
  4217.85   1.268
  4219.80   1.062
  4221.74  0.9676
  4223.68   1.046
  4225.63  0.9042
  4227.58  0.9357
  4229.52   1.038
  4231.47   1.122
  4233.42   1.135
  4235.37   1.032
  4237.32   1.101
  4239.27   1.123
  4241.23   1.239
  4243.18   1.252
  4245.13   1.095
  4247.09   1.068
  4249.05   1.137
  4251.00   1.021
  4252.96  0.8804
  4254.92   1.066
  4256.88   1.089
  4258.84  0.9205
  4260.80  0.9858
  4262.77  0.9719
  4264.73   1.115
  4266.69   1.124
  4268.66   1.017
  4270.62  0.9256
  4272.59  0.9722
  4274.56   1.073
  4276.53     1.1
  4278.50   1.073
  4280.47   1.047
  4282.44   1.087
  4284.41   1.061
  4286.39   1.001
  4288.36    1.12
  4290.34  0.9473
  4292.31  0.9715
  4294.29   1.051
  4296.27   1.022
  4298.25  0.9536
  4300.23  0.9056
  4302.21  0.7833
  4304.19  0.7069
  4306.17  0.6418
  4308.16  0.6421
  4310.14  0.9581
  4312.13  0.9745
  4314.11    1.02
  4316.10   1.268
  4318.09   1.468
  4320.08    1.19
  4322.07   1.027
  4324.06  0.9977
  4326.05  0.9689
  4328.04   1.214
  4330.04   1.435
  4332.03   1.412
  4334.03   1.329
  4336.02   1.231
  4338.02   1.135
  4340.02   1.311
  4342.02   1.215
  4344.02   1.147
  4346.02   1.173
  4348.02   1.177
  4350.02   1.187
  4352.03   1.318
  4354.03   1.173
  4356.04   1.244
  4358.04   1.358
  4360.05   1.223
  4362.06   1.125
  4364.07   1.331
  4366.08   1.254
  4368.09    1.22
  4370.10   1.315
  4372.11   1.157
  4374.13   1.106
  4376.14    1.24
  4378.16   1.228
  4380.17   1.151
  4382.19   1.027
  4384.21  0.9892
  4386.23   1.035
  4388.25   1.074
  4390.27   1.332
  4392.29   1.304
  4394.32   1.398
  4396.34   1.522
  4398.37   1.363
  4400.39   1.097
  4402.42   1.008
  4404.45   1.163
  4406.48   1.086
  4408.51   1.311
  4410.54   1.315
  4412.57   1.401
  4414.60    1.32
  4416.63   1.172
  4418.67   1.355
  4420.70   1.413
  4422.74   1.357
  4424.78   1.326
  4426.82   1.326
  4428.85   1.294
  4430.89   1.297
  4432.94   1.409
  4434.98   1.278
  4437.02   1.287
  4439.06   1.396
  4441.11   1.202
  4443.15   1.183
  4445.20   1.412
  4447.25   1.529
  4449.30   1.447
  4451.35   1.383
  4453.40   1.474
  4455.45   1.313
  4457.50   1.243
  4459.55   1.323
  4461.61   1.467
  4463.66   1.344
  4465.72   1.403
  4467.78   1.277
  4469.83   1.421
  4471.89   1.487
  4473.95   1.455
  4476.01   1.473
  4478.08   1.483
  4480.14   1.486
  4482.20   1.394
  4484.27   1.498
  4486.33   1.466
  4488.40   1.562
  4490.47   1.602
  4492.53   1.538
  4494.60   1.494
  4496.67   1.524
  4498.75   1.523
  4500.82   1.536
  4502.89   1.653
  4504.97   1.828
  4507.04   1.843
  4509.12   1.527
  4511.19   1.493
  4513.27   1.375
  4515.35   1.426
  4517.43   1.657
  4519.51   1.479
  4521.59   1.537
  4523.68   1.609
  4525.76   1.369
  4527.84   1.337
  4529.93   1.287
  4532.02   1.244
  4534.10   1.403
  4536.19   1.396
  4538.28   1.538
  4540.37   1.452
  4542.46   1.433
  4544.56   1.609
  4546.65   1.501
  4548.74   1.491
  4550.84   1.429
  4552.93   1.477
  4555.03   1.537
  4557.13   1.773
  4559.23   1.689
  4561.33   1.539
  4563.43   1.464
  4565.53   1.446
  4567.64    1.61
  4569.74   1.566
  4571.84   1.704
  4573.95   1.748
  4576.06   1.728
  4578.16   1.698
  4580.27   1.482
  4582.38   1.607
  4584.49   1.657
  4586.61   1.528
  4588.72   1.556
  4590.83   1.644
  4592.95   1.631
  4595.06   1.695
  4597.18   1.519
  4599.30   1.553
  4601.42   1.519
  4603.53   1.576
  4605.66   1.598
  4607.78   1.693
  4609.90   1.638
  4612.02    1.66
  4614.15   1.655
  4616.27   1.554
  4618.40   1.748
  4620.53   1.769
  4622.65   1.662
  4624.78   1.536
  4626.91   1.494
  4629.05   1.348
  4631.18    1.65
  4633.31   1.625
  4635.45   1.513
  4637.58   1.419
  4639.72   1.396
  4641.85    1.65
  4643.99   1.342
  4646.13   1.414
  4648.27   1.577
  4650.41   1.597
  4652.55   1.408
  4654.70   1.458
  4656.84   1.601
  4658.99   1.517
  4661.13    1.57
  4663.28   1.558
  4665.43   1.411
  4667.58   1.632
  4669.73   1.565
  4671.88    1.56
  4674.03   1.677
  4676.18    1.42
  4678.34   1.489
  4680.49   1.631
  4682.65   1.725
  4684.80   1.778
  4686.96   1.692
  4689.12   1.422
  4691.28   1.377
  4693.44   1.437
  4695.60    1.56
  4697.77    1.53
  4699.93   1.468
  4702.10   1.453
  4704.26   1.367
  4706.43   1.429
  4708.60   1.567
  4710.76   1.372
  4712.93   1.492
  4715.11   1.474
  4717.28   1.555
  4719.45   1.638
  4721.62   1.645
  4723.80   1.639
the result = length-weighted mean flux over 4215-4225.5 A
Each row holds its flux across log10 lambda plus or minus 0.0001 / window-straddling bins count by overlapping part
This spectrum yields 1.07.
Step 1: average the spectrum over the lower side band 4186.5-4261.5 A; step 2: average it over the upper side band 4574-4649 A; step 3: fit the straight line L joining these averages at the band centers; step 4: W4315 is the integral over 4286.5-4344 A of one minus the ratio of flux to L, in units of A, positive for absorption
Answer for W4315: 6.7 A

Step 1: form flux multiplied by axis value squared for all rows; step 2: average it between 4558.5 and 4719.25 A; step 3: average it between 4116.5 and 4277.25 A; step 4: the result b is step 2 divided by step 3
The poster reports 1.77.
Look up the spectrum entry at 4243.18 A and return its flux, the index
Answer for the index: 1.252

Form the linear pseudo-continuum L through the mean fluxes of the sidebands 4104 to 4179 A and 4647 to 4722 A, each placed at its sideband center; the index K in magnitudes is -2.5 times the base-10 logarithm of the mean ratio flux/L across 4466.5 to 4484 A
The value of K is -0.07 mag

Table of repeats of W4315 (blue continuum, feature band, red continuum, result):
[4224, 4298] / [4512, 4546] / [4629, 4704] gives -2.0 A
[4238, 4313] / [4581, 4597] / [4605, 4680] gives -1.5 A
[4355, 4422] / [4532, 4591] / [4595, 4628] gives -1.0 A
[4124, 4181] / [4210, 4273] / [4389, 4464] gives 3.4 A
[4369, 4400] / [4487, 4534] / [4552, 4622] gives -1.8 A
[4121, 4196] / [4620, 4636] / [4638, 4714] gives -1.0 A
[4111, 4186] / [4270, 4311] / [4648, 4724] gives 8.0 A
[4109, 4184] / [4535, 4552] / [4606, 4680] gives -0.3 A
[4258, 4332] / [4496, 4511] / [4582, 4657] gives -2.8 A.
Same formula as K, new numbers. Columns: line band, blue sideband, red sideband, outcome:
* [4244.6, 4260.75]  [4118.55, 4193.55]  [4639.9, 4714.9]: 0.11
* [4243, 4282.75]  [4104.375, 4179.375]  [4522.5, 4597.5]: 0.15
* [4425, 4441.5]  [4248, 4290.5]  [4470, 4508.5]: 0.08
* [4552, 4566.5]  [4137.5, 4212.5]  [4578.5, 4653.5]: -0.04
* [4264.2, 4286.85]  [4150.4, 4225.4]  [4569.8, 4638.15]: 0.15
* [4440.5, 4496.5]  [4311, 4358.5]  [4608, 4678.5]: -0.05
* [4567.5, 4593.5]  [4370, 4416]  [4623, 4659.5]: -0.14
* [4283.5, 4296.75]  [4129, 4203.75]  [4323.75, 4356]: 0.15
